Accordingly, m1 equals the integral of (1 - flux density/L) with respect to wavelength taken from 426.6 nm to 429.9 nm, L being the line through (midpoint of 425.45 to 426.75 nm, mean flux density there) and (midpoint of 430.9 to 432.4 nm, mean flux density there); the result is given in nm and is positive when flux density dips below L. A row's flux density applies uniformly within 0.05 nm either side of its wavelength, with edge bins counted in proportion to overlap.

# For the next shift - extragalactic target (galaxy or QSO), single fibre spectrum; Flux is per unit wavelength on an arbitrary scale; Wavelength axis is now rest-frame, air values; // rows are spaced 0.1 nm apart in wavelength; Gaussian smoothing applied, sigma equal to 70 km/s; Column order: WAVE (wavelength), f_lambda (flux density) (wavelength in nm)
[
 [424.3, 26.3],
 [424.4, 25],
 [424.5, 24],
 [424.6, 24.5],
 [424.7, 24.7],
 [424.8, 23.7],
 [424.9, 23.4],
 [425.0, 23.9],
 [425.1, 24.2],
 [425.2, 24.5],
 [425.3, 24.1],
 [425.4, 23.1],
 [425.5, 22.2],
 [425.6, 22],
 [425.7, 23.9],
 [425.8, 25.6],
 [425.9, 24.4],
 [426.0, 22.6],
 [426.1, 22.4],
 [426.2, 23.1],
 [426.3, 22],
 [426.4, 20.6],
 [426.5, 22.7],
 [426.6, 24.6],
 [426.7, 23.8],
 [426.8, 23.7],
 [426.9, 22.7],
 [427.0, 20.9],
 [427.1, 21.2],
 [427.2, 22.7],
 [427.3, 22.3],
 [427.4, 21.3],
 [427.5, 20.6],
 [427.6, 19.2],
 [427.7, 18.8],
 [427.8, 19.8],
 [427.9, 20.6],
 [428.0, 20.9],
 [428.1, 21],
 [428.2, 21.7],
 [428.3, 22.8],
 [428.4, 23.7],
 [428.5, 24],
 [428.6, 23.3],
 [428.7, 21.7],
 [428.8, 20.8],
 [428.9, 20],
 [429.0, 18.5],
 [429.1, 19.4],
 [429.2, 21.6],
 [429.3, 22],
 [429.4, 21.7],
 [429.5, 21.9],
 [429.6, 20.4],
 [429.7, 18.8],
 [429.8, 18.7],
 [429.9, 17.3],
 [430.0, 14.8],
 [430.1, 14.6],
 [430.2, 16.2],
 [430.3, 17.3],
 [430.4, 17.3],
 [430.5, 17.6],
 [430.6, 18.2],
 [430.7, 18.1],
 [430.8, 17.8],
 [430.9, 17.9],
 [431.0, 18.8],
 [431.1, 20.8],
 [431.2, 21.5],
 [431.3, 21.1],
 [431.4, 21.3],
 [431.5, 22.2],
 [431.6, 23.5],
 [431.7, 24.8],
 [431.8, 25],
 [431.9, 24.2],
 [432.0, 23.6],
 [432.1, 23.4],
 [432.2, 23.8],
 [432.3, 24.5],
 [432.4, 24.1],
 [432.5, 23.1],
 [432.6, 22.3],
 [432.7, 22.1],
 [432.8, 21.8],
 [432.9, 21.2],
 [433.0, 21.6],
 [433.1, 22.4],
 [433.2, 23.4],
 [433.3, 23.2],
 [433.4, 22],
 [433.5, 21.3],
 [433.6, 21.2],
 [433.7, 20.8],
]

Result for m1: 0.24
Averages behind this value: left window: 23.1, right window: 22.6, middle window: 21.3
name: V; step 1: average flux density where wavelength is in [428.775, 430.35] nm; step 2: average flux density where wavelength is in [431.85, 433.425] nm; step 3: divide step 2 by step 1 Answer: 1.2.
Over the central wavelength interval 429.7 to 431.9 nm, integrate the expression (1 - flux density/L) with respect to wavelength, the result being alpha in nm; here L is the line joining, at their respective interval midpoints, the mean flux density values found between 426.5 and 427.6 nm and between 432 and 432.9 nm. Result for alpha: 0.332 nm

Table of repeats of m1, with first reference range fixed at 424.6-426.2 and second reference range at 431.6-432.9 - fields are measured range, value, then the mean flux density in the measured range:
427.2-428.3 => 0.13 nm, 20.8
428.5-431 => 0.47 nm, 19.1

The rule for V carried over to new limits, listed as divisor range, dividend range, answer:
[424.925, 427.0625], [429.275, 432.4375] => 0.88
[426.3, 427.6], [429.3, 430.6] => 0.82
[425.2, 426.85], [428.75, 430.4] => 0.82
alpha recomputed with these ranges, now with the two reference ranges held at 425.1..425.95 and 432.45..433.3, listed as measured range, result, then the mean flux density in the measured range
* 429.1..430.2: 0.19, 19.1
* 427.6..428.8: 0.09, 21.5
